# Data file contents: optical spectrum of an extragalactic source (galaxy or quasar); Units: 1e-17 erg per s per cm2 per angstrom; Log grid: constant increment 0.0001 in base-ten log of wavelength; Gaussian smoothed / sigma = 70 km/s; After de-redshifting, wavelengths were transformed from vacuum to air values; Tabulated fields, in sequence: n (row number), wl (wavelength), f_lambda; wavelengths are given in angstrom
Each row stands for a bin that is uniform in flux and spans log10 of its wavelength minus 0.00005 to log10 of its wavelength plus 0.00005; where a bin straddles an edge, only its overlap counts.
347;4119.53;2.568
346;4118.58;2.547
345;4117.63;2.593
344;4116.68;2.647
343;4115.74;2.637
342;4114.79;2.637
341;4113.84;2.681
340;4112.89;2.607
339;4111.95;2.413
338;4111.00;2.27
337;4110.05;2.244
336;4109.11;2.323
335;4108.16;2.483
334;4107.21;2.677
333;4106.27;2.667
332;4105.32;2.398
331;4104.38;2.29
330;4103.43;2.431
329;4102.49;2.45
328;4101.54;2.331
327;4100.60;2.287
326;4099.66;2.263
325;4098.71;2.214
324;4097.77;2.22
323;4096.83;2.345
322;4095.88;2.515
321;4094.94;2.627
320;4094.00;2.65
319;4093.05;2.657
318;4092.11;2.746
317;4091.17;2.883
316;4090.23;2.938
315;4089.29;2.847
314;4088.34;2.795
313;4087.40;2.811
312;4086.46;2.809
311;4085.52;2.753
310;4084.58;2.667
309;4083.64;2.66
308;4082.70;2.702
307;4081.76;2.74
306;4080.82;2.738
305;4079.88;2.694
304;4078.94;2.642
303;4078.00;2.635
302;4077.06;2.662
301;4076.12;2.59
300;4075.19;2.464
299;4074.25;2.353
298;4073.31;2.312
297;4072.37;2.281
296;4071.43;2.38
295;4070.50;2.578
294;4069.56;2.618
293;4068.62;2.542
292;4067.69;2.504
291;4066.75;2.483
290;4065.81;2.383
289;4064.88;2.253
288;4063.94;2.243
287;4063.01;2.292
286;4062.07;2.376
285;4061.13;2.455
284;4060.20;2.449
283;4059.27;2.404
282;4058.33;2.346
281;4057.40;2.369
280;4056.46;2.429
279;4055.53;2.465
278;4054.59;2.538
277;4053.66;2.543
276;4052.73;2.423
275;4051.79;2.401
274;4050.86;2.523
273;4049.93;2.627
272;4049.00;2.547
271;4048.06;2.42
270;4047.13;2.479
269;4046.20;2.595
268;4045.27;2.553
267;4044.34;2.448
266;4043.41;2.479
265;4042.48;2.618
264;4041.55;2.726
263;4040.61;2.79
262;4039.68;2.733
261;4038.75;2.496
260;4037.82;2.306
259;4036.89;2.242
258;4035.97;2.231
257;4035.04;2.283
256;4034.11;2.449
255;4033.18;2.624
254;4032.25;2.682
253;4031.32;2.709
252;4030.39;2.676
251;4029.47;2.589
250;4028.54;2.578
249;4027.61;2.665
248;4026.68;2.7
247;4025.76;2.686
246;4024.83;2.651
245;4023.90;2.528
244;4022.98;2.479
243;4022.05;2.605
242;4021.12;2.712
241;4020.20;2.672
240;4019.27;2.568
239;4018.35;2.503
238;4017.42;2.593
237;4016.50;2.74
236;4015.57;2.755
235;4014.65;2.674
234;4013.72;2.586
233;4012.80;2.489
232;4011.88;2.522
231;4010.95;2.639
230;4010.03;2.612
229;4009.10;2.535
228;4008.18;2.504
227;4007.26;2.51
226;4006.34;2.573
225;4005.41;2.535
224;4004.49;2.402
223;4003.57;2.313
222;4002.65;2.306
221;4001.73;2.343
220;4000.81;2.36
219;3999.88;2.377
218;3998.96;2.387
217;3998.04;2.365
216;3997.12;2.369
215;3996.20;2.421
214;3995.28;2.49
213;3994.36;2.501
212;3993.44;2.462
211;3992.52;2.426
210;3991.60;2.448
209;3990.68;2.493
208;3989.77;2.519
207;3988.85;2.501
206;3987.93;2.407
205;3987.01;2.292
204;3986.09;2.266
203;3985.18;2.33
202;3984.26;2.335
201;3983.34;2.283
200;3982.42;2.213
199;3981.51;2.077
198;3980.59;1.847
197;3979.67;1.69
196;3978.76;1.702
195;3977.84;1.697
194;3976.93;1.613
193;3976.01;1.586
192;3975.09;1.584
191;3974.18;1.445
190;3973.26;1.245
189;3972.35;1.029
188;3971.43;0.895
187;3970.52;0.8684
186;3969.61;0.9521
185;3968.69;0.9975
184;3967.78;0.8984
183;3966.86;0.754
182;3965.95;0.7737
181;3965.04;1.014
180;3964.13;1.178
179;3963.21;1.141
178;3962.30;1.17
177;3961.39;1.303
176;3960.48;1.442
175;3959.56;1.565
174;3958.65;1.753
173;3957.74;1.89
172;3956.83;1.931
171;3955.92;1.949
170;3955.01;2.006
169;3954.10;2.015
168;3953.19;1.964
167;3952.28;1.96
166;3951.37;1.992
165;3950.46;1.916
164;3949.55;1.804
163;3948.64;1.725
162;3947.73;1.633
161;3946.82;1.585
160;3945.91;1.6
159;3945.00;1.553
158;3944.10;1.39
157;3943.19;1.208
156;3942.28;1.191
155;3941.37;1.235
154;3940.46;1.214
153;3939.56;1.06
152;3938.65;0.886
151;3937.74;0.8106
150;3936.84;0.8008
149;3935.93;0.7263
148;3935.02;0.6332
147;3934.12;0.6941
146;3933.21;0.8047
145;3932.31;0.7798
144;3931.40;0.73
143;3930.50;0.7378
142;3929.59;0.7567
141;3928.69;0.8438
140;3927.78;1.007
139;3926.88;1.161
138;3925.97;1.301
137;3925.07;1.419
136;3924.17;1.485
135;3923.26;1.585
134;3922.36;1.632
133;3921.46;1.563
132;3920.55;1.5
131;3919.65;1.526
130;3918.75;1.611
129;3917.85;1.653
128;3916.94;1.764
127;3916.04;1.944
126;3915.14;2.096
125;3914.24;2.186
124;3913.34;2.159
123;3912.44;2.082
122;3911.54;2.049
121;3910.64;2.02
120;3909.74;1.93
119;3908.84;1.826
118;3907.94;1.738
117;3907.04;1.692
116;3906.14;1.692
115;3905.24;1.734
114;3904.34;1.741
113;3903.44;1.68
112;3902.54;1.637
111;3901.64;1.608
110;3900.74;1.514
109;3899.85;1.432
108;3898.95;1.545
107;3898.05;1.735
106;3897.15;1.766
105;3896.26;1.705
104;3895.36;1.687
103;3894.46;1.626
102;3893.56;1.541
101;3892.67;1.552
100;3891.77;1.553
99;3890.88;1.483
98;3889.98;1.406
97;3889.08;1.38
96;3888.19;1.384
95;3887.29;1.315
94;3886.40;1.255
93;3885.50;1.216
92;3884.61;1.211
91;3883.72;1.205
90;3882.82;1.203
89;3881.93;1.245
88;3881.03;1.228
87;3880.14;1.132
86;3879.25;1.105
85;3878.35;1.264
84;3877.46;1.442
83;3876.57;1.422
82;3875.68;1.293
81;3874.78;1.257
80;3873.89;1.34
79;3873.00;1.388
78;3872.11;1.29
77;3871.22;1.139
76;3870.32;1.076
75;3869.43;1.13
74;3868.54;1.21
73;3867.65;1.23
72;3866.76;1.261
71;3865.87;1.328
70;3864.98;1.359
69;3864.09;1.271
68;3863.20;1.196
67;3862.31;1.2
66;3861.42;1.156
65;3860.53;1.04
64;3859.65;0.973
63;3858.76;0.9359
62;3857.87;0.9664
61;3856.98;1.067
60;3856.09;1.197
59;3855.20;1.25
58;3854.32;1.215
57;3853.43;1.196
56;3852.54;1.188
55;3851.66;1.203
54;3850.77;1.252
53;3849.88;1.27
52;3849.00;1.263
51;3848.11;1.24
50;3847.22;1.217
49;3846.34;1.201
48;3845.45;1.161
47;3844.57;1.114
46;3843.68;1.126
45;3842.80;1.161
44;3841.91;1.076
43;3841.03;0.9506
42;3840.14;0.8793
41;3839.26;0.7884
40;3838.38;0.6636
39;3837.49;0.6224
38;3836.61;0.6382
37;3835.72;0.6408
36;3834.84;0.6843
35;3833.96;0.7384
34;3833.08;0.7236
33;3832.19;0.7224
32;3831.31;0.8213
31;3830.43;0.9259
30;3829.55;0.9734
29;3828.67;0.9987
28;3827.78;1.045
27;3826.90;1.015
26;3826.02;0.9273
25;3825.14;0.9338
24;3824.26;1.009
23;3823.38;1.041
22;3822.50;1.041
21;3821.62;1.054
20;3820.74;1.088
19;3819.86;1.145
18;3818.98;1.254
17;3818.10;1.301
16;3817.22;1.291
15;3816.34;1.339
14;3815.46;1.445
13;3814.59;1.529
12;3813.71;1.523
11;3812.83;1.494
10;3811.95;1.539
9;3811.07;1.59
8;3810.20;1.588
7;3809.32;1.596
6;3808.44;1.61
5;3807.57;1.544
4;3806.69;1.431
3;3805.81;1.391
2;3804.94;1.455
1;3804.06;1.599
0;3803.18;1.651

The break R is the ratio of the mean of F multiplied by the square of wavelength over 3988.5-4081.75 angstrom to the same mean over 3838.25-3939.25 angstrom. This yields 2.04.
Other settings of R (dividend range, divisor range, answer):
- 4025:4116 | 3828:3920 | 2.10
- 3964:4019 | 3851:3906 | 1.65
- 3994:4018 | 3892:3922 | 1.51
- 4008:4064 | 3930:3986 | 1.86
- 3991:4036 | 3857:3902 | 2.05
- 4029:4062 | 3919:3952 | 2.13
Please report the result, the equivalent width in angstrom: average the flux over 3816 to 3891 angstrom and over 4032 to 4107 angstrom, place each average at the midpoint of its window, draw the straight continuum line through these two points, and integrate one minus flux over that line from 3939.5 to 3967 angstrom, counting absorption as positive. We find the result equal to 3.7 angstrom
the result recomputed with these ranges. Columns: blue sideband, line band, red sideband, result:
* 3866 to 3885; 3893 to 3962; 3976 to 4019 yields 6.96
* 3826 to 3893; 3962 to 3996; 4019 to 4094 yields 4.67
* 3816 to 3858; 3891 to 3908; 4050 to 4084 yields -2.47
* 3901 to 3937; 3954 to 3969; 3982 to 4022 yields 4.41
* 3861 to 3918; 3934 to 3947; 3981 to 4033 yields 5.59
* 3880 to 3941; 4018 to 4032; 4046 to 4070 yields -2.55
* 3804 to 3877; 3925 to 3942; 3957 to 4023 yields 7.88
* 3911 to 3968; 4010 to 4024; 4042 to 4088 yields -3.43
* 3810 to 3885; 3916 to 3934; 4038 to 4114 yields 3.76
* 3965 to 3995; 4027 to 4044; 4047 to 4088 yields -2.31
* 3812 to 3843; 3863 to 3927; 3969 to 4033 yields 0.43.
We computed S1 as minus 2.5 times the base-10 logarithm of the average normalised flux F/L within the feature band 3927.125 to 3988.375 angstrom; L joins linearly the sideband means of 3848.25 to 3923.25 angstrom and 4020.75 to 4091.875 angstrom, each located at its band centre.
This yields 0.33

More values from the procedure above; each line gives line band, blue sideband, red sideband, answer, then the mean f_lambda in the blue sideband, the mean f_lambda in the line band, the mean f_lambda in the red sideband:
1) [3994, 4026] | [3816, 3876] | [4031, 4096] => -0.15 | 1.08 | 2.52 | 2.55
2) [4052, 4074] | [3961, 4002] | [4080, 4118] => -0.04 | 1.82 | 2.42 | 2.57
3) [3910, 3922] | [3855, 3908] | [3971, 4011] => -0.15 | 1.36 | 1.86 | 2.18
